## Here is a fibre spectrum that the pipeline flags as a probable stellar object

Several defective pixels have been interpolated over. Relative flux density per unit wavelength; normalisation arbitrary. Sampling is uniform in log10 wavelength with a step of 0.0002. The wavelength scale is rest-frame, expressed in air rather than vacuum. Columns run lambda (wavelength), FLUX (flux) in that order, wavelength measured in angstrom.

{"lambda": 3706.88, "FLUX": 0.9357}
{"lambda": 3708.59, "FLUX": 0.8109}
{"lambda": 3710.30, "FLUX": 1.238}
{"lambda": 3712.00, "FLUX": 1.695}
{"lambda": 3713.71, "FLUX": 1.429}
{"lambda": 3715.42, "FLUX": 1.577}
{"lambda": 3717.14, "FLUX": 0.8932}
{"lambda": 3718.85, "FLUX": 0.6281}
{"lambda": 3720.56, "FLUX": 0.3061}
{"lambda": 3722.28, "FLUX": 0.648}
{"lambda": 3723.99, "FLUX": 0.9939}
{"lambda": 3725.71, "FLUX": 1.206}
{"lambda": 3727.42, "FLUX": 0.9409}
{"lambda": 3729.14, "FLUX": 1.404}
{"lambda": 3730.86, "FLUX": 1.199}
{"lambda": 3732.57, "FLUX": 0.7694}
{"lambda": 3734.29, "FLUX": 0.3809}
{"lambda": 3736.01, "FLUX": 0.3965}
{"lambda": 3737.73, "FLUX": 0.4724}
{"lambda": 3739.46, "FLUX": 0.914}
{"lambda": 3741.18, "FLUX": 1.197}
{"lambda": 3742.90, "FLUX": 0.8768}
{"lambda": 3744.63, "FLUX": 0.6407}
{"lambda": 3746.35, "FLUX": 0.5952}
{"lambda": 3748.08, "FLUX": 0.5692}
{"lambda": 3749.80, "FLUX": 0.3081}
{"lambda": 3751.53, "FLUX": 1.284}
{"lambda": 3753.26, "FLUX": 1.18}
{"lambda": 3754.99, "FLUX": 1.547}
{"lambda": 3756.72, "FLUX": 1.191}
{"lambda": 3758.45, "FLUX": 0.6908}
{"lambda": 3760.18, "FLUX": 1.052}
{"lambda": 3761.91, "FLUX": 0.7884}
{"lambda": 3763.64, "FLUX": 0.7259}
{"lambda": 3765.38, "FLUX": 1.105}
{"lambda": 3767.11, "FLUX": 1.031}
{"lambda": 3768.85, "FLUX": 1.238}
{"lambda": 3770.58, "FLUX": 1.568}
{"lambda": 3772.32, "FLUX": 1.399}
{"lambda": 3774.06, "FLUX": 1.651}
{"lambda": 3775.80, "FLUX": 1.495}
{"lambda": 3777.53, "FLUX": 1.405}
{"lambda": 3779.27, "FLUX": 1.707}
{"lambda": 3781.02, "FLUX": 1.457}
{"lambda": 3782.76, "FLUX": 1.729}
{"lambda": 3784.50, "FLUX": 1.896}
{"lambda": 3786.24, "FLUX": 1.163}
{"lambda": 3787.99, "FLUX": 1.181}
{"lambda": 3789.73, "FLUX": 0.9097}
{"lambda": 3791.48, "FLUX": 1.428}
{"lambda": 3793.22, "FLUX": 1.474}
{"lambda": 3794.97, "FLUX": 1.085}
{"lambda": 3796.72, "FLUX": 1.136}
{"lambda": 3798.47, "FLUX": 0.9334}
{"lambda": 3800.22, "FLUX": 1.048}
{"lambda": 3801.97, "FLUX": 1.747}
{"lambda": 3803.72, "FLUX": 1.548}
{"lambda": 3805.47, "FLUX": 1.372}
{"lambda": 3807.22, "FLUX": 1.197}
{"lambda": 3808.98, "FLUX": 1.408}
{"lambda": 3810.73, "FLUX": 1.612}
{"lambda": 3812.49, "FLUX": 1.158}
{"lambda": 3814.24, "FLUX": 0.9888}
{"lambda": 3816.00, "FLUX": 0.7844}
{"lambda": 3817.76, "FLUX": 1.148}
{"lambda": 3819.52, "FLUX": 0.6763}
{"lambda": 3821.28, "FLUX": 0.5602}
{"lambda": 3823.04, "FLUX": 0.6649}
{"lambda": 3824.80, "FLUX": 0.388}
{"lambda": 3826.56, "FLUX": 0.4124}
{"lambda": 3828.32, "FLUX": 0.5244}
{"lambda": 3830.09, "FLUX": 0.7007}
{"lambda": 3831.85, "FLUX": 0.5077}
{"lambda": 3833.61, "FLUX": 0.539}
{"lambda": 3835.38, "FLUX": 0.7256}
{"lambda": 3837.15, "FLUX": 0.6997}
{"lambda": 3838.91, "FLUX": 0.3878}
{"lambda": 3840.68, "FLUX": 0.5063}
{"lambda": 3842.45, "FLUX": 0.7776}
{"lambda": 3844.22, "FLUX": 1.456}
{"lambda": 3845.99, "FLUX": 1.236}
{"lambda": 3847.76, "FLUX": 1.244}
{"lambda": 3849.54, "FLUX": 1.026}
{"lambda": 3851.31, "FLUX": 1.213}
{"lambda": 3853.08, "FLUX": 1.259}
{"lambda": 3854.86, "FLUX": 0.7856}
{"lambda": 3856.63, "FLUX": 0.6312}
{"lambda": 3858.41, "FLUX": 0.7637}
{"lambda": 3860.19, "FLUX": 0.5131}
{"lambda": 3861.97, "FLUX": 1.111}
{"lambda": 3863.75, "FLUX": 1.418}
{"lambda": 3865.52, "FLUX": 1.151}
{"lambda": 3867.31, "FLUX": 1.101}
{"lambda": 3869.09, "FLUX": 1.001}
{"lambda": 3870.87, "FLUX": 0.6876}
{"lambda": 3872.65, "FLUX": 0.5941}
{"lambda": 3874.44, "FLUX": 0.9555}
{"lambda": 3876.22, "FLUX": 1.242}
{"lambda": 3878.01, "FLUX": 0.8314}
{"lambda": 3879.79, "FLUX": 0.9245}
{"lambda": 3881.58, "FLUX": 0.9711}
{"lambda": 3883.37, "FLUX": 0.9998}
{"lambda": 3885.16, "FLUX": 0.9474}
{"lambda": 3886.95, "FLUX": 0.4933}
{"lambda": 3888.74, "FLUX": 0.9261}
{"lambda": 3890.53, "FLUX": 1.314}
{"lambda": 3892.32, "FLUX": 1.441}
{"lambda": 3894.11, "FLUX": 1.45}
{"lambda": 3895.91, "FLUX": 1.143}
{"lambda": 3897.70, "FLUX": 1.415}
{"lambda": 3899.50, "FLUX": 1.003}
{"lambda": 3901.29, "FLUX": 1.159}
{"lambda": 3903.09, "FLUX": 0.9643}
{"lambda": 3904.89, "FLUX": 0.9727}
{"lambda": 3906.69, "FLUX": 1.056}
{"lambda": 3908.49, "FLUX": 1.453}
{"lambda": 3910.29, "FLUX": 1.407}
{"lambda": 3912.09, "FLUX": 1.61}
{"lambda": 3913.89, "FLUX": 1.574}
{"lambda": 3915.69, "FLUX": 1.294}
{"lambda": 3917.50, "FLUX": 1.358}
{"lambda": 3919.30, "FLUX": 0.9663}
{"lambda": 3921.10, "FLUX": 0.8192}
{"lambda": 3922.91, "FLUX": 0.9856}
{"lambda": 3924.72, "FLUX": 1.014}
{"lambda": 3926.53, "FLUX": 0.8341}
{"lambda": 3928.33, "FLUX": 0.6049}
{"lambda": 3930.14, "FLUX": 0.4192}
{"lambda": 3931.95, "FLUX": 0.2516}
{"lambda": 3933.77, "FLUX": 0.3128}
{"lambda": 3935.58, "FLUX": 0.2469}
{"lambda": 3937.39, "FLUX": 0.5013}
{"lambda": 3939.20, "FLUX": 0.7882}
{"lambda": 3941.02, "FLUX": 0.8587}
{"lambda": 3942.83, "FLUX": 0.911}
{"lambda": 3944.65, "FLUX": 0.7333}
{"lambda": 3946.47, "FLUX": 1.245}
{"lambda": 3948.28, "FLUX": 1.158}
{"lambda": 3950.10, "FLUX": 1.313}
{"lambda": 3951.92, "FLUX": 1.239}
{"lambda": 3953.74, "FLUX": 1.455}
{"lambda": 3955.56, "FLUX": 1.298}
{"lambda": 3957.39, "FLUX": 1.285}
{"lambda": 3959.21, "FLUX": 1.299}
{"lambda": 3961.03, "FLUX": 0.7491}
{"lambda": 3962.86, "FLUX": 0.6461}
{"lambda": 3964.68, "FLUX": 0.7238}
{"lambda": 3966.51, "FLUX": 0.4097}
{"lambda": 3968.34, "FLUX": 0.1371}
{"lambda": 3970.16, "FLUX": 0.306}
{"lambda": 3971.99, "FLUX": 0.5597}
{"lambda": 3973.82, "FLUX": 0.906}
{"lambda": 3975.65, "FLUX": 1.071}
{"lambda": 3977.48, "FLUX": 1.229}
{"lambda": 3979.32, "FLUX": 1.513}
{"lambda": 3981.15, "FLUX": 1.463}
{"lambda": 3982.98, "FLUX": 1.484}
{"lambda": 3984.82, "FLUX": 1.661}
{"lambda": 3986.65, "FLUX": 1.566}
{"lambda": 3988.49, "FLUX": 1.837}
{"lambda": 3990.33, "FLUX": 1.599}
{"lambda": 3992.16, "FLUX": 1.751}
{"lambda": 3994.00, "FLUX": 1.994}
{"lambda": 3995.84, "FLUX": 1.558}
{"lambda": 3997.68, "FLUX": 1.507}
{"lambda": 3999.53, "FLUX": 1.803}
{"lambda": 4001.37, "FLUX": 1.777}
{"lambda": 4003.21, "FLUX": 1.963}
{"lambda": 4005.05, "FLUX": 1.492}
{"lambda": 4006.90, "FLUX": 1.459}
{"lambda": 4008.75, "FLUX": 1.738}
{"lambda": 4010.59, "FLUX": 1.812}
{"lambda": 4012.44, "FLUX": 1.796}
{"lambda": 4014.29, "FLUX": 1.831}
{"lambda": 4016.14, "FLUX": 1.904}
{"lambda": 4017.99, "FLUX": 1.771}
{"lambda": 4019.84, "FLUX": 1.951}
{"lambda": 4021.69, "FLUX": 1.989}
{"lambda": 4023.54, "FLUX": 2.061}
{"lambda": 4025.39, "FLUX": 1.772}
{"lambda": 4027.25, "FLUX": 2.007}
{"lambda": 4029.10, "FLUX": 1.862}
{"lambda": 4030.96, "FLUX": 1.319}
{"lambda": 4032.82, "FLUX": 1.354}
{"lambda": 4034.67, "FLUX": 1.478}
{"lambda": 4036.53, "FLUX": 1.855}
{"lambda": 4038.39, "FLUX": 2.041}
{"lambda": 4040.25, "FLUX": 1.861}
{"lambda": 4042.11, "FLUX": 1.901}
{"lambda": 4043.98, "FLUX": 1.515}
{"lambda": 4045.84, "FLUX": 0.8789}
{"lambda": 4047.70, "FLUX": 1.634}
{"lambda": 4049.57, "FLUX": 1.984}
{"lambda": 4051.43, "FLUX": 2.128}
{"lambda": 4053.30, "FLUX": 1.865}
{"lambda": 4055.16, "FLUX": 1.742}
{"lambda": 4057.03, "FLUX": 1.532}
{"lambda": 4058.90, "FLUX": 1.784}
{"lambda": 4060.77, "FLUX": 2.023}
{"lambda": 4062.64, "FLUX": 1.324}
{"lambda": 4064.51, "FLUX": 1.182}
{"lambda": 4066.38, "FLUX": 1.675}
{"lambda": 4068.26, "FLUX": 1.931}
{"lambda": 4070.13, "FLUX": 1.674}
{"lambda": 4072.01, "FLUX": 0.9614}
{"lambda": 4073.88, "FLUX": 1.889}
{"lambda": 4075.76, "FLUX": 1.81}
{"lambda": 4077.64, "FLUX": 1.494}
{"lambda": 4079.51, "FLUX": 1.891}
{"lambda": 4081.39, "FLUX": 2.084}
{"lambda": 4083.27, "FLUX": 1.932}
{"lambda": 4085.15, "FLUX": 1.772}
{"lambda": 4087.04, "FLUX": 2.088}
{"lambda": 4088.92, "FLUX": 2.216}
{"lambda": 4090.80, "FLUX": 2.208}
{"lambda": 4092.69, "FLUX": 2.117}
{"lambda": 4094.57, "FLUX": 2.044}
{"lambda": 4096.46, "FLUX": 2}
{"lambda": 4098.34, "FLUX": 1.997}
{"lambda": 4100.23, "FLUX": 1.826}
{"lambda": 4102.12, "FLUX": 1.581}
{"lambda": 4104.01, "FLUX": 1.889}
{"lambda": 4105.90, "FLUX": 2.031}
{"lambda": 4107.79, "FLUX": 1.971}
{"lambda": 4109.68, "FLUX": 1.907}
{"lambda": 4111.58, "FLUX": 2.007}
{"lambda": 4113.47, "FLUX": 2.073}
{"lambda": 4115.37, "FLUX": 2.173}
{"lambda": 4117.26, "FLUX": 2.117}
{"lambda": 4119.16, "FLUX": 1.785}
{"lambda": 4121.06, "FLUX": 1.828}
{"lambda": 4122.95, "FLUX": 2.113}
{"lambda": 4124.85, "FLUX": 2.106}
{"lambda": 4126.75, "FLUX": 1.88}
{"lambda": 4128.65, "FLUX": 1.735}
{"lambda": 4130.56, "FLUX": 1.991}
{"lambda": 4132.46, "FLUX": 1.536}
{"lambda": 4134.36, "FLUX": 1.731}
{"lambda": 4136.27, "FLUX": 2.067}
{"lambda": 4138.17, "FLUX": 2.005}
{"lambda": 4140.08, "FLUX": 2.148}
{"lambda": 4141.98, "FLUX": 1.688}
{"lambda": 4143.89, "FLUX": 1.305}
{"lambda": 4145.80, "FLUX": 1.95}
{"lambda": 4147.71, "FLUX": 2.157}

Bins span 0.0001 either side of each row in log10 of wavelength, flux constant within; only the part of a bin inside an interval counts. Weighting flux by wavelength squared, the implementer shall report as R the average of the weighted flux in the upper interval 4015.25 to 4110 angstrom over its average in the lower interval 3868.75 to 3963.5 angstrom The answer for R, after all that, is 1.93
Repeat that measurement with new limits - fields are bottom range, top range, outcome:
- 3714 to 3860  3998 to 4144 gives 2.08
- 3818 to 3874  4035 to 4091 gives 2.38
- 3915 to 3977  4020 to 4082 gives 2.14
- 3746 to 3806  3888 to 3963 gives 0.92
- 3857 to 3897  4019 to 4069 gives 1.88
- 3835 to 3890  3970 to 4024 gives 1.84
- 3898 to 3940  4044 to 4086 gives 1.92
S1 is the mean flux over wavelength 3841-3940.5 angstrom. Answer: 0.989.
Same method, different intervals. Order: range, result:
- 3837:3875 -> 0.937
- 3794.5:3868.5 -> 0.955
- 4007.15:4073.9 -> 1.72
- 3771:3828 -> 1.21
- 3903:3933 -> 1.03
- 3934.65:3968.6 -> 0.909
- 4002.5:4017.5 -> 1.75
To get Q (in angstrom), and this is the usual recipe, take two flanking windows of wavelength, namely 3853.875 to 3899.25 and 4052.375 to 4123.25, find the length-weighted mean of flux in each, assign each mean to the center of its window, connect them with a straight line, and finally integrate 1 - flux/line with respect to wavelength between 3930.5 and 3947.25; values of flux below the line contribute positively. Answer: 8.2 angstrom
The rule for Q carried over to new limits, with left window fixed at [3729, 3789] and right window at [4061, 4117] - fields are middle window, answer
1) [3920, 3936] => 9.2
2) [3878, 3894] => 4.3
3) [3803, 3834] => 8.1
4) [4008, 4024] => -1.7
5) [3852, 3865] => 3.8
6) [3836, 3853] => 4.3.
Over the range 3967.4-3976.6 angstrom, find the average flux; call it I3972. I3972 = 0.598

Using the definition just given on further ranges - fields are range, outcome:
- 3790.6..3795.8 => 1.33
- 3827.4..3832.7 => 0.577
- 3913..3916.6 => 1.43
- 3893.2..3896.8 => 1.3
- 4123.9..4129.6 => 1.91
